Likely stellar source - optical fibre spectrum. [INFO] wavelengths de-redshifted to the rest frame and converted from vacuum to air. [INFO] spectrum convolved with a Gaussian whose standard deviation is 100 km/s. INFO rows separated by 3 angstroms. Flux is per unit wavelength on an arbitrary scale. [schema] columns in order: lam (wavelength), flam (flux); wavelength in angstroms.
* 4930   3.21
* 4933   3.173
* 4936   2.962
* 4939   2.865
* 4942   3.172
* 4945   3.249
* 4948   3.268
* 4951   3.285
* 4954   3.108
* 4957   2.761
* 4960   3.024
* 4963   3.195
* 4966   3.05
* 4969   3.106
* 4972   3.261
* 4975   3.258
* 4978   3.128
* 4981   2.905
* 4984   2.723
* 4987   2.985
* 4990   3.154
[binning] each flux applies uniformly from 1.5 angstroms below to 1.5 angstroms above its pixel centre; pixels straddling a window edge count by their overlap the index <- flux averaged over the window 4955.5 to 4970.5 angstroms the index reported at 3.03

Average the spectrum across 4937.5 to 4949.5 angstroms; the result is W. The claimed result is 3.14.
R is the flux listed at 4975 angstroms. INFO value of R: 3.258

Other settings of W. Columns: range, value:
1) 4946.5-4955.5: 3.22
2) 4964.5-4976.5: 3.17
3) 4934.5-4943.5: 3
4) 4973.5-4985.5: 3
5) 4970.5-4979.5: 3.22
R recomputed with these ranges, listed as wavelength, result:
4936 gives 2.962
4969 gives 3.106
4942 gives 3.172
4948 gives 3.268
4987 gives 2.985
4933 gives 3.173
